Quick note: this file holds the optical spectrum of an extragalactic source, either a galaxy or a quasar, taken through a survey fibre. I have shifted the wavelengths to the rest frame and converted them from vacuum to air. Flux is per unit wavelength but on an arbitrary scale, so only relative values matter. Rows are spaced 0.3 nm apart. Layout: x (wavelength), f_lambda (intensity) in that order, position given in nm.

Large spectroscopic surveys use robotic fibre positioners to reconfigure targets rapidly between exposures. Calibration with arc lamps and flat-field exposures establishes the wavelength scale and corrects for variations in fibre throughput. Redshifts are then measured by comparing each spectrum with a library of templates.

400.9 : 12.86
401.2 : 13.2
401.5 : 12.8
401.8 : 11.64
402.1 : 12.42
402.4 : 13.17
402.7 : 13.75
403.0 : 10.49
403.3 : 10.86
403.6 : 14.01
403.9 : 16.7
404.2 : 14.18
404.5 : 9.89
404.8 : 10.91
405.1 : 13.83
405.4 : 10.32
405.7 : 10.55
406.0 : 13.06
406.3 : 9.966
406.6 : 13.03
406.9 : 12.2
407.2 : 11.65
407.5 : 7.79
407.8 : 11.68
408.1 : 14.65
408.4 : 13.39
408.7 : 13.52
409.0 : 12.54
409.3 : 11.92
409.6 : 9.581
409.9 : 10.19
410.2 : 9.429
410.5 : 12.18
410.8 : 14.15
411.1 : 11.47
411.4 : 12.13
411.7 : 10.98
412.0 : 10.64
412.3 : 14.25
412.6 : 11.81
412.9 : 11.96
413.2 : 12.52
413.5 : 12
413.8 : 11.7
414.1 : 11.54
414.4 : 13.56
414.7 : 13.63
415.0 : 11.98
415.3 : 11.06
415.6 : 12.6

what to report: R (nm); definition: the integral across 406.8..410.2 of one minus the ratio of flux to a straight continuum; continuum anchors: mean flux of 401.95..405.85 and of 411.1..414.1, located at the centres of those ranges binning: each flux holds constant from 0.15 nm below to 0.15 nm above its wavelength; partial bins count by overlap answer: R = 0.148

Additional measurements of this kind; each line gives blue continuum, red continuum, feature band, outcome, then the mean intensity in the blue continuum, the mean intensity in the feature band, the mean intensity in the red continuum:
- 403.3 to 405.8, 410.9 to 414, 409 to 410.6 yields 0.18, 12.5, 10.8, 12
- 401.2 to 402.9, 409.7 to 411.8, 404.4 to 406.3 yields 0.14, 12.7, 11.4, 11.5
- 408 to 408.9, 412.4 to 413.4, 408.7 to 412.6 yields 0.38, 13.7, 11.7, 12.2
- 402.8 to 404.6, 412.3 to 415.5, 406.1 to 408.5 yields 0.16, 12.8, 11.8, 12.3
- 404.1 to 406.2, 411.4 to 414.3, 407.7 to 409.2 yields -0.17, 11.7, 13.2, 12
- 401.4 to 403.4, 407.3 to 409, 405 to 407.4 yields 0.10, 12.2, 11.7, 12.2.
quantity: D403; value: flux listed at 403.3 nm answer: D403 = 10.86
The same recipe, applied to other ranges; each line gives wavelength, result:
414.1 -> 11.54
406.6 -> 13.03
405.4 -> 10.32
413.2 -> 12.52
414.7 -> 13.63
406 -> 13.06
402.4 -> 13.17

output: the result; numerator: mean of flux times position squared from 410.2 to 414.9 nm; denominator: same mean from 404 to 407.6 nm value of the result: 1.1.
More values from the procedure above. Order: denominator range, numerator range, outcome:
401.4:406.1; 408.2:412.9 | 0.99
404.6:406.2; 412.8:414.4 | 1.08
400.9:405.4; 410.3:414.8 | 1.02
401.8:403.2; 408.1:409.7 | 1.05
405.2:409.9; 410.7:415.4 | 1.07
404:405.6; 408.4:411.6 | 1.01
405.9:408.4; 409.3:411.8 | 0.97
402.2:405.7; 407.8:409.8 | 1.02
